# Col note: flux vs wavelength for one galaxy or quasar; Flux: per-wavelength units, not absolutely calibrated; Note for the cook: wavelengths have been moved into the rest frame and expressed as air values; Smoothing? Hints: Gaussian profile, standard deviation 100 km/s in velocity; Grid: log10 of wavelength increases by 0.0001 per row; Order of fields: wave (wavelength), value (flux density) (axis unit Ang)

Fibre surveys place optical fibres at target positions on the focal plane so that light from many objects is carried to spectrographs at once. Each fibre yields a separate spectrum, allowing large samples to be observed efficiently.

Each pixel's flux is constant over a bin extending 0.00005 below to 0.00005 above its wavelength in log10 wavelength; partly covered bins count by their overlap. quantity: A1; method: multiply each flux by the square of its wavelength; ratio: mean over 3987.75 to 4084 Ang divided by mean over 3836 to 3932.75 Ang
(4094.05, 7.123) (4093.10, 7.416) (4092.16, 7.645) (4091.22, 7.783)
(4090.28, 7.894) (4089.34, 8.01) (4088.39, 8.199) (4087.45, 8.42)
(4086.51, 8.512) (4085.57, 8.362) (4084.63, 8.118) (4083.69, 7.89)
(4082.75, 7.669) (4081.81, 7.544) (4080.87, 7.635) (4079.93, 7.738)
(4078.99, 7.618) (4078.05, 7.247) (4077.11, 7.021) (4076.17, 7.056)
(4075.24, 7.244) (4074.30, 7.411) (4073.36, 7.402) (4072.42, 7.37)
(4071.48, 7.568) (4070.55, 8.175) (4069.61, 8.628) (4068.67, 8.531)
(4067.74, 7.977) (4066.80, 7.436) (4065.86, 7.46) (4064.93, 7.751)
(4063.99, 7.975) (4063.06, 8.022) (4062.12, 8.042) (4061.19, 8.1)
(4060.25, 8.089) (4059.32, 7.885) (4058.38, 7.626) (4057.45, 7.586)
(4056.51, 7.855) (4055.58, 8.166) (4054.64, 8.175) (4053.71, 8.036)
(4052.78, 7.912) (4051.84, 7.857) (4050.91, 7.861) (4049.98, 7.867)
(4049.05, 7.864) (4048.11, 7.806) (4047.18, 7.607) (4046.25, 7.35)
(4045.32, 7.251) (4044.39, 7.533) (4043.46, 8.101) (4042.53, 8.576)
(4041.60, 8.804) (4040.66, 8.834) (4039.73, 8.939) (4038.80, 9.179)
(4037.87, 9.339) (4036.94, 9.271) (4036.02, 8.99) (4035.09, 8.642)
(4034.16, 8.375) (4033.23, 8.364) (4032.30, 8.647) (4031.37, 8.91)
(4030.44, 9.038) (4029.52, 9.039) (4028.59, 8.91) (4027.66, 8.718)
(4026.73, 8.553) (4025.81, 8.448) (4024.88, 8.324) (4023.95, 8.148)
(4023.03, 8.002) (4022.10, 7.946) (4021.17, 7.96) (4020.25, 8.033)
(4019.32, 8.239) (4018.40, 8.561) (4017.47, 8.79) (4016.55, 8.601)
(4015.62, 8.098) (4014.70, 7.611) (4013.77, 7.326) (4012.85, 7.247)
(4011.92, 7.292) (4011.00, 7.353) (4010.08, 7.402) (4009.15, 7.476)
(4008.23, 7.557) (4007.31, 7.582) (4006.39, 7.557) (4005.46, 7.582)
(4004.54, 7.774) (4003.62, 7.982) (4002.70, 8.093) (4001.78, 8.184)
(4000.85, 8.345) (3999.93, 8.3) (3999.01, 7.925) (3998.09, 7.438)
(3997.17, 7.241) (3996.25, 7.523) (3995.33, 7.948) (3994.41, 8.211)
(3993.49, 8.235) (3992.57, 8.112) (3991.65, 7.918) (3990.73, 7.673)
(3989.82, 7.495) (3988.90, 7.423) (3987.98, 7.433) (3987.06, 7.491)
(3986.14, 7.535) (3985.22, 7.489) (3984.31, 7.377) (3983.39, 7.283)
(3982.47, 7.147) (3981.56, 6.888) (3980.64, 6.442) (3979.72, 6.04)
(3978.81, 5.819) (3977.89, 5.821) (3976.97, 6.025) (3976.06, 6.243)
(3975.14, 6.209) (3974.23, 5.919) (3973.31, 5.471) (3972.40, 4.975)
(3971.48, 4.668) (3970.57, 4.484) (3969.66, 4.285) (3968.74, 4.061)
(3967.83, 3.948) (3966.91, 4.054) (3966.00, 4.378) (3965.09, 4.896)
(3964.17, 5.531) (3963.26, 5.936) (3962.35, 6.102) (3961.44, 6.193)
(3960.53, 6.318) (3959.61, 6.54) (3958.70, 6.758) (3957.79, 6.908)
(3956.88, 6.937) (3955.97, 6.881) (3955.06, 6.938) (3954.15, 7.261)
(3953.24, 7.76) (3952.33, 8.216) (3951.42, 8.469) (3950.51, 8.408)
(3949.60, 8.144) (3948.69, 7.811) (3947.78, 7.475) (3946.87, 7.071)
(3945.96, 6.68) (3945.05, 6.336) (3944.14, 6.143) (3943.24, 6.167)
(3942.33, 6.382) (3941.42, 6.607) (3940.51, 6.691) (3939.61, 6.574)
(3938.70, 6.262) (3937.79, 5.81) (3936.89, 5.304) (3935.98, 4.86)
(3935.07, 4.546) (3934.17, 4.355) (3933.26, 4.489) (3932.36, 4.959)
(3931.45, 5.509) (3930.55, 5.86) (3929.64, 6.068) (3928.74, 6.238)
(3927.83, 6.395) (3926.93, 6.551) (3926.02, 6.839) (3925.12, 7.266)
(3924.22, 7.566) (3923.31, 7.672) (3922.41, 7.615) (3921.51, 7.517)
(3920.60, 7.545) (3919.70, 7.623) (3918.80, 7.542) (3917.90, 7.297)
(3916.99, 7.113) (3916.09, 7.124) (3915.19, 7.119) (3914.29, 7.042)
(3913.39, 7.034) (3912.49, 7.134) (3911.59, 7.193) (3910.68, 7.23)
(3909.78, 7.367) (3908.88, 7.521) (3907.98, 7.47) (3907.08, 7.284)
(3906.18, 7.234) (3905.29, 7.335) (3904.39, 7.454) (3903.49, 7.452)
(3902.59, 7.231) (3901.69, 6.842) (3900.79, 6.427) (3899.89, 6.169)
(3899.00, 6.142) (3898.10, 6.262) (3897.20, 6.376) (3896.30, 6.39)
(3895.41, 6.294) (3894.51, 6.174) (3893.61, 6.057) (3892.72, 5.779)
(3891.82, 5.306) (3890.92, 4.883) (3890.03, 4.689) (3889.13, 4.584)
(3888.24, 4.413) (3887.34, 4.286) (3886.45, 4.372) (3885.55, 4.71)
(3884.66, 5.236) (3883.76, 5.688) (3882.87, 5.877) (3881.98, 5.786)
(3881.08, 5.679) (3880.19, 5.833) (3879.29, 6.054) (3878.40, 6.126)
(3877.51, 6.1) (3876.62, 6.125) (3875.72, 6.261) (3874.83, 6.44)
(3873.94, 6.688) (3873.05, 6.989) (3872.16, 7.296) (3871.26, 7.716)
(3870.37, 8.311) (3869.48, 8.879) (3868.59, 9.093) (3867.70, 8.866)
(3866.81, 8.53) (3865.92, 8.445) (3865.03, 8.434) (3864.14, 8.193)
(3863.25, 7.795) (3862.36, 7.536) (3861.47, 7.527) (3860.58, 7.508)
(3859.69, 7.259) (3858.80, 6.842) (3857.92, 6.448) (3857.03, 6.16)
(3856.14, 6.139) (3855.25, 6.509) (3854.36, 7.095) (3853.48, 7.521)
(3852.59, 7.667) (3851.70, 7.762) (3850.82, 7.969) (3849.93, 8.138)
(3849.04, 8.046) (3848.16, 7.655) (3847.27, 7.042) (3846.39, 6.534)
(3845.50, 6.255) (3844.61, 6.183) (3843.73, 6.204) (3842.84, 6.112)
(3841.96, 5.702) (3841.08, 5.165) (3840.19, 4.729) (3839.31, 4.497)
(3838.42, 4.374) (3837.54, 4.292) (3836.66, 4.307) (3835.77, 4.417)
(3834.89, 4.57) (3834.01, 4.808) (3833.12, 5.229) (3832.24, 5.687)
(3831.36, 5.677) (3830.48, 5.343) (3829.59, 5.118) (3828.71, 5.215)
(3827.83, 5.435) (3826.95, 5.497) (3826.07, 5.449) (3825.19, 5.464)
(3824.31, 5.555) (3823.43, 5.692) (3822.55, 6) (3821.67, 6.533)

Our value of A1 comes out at 1.30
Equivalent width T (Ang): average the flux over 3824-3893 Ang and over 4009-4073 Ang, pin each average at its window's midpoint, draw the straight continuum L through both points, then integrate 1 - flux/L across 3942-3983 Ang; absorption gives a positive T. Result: 6.0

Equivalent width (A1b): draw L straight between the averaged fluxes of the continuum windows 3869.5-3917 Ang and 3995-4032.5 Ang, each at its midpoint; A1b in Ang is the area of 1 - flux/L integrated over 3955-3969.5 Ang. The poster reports 3.2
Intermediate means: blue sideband 6.39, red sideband 8.04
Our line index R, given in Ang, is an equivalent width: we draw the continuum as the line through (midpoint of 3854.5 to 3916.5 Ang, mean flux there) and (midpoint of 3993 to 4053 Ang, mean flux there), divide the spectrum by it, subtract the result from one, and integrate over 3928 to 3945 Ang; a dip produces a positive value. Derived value 3.5 Ang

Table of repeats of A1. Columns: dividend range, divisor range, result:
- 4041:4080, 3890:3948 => 1.28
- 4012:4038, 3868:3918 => 1.39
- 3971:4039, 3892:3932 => 1.17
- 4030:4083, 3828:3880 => 1.34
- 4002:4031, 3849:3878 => 1.17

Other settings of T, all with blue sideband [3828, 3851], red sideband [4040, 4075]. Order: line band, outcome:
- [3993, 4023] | -1.83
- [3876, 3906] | 1.63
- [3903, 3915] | -1.64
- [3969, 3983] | 2.65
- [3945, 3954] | -1.14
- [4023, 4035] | -1.54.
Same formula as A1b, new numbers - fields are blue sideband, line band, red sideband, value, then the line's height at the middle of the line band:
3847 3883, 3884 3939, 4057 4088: 7.7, 7.36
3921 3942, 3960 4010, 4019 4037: 5.3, 7.46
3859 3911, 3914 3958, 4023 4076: 2.4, 7.12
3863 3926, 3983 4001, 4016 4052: 0.4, 7.9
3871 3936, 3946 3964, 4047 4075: -0.7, 6.85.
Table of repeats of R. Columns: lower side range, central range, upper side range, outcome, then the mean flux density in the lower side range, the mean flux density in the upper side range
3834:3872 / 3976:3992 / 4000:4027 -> 1.6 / 6.85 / 7.93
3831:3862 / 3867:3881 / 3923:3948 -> -2.0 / 6.24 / 6.15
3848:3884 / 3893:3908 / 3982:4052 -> 1.4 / 7.2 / 8.04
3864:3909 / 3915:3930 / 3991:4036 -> -0.4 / 6.53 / 8.08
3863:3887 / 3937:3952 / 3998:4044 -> 1.2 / 6.85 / 8.25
